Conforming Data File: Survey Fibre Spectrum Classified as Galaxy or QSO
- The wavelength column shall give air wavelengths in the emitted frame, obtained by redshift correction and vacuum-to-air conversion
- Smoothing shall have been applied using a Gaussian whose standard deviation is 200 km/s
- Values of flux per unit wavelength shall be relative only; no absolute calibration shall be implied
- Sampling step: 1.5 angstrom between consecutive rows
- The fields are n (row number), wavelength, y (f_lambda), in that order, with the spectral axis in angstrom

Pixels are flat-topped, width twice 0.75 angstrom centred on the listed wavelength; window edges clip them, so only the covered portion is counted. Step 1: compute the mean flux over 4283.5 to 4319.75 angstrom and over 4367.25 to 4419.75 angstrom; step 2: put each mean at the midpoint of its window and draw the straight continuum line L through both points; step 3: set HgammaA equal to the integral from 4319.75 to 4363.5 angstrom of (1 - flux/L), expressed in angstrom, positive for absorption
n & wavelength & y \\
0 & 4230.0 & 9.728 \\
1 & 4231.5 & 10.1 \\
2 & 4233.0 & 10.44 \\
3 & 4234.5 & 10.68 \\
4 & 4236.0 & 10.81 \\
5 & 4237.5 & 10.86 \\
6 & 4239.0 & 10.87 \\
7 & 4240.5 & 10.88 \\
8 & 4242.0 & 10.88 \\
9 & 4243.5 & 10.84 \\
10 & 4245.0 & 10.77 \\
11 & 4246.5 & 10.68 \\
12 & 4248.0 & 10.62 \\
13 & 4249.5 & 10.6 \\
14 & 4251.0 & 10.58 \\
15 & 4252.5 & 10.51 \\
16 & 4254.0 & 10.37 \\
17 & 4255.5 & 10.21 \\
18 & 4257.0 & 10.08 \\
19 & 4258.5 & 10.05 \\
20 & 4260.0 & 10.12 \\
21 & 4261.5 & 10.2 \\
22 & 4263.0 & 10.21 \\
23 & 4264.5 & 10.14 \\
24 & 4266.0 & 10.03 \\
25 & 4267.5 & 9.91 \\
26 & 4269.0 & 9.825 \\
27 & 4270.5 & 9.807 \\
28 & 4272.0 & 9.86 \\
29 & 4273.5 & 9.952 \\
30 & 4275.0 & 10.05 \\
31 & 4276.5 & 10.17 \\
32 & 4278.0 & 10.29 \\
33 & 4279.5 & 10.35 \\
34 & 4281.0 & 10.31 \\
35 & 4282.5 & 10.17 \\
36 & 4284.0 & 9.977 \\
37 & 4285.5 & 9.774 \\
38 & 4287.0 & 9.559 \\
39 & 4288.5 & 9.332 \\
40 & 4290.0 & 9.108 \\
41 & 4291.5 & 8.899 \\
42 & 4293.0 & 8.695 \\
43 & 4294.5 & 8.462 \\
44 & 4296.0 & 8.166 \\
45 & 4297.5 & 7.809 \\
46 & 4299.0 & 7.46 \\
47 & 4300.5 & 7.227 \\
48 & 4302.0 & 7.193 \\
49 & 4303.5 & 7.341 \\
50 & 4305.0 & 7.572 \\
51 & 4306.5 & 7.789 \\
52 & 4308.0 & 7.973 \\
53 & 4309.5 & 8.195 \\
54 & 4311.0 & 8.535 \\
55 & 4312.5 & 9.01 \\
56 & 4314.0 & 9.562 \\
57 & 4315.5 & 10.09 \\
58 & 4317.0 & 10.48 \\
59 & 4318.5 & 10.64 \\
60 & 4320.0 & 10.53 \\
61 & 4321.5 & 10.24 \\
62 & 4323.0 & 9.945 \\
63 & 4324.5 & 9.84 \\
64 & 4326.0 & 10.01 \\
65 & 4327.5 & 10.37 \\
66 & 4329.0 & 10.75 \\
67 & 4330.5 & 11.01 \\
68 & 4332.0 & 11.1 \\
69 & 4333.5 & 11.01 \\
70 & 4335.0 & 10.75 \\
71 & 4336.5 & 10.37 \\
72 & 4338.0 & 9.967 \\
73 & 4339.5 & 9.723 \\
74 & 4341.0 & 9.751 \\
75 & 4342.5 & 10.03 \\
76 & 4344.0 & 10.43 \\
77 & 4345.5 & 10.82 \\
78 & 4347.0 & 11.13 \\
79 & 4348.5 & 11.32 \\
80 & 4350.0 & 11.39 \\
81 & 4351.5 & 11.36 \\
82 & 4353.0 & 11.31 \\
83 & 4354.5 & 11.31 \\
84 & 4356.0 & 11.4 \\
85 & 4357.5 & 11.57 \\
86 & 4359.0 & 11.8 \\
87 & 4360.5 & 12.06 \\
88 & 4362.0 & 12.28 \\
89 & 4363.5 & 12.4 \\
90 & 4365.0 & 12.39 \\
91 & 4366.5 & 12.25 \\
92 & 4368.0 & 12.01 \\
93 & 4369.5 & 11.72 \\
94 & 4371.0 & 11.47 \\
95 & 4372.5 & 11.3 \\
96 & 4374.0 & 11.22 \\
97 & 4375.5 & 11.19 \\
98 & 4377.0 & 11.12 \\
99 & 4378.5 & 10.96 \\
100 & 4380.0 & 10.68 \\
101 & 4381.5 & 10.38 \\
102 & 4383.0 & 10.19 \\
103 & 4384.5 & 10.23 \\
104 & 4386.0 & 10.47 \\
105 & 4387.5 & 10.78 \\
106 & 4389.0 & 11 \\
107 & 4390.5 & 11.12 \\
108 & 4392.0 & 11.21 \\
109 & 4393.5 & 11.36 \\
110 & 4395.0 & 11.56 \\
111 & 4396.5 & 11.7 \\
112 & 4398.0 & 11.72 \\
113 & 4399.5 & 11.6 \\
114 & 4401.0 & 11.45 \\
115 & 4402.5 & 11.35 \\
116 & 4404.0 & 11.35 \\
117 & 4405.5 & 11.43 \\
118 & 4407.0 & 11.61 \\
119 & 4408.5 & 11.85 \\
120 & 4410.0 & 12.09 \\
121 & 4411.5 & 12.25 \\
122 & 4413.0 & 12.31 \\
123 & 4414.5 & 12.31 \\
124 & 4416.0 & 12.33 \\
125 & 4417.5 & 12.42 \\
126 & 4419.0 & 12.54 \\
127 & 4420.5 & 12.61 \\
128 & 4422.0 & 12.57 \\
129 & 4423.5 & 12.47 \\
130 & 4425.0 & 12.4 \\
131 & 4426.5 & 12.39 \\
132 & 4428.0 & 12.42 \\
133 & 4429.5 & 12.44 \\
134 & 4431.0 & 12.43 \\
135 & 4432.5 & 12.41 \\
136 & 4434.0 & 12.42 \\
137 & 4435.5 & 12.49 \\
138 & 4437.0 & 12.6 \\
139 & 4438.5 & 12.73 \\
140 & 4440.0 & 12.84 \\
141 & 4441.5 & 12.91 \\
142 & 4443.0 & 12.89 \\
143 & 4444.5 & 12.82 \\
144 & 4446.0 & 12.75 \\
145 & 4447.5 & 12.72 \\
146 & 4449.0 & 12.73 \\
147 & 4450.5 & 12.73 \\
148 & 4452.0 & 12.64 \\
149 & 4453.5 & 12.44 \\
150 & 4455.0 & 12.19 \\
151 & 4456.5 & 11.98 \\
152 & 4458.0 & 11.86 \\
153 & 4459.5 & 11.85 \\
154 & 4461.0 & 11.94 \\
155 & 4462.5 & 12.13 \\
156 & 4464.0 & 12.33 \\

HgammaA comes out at -4.1 angstrom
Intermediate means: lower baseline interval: 8.72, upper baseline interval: 11.4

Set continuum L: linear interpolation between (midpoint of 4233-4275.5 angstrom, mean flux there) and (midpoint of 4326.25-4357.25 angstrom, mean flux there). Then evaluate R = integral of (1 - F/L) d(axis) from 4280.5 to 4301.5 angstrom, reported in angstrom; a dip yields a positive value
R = 3.3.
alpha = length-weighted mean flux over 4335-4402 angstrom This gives 11.2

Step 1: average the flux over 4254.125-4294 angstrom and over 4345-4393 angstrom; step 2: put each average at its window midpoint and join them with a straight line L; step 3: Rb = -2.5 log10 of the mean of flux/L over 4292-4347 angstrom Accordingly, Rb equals 0.13 mag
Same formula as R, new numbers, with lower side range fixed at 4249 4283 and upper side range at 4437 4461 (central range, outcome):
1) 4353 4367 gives -0.65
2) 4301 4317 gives 3.45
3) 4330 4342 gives 0.68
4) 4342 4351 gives 0.25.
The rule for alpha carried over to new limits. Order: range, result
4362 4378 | 11.7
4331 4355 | 10.7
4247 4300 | 9.75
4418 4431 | 12.5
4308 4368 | 10.7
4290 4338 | 9.27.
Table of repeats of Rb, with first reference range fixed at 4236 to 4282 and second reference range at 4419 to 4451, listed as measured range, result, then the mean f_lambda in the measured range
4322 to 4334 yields 0.07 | 10.5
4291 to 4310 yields 0.35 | 7.89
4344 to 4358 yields 0.03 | 11.2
